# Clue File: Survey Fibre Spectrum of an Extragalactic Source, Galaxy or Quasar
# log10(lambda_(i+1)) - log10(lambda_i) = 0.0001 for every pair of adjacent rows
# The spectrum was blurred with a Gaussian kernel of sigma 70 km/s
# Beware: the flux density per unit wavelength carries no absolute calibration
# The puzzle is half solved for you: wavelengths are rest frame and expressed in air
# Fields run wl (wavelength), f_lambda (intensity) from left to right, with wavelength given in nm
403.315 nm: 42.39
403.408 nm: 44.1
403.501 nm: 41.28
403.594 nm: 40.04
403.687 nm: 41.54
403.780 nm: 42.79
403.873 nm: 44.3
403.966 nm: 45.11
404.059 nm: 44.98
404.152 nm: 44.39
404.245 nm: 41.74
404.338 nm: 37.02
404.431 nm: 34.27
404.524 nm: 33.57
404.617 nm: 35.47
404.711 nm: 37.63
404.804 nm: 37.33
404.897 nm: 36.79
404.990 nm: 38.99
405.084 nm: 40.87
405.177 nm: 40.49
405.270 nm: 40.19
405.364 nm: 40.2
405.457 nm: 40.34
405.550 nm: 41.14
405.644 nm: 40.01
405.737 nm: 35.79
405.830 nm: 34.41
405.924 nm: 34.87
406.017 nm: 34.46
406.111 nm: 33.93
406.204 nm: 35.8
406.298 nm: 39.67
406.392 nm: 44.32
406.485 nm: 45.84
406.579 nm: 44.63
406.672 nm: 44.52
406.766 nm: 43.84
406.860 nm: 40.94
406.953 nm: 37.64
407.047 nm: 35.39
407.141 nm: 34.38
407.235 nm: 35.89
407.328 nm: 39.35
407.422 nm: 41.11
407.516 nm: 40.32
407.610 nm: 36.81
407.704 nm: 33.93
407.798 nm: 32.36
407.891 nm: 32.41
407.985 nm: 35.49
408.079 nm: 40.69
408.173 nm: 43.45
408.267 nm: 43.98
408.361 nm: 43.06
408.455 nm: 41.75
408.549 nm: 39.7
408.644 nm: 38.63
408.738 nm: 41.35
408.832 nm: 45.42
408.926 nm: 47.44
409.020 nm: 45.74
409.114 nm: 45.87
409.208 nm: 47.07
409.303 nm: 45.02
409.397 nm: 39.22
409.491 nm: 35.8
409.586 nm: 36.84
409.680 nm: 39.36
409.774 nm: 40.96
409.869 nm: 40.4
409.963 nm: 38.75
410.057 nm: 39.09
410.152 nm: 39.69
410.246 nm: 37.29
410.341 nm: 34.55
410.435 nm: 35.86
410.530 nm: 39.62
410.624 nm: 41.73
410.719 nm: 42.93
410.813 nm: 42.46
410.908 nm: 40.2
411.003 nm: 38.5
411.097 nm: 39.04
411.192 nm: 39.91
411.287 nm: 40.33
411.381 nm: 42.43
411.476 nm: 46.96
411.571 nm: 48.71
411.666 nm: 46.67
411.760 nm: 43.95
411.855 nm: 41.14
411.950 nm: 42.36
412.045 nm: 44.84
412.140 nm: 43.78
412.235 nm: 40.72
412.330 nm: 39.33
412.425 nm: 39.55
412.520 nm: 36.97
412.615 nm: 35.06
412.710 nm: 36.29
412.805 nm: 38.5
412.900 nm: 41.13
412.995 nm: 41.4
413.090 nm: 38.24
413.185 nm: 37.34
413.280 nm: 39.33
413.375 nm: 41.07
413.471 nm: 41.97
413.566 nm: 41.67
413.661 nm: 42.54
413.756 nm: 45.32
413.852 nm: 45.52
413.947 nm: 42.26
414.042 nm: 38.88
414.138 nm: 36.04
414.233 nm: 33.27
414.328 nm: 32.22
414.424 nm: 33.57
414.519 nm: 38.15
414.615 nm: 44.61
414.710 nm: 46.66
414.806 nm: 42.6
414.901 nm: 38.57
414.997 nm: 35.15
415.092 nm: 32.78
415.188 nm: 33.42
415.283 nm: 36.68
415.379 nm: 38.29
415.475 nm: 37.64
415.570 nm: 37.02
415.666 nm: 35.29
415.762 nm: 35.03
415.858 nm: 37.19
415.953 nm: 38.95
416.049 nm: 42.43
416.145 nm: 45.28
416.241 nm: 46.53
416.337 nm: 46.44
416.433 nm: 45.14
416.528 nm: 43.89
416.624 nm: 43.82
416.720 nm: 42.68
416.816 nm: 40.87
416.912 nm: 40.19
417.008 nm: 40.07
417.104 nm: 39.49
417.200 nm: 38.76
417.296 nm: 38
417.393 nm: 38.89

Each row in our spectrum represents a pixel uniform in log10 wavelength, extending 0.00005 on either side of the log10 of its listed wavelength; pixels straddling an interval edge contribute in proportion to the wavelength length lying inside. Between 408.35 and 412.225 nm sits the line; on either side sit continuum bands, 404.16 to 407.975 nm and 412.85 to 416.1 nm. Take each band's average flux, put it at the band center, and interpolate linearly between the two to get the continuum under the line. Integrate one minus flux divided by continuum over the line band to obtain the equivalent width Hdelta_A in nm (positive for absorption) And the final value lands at -0.30 nm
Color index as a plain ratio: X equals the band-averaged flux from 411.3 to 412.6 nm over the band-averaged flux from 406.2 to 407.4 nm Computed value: 1.1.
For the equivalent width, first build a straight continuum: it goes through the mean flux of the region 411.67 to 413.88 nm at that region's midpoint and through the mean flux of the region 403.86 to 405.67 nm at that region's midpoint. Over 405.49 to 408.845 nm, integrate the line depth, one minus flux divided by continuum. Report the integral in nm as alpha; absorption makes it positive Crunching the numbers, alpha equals 0.08 nm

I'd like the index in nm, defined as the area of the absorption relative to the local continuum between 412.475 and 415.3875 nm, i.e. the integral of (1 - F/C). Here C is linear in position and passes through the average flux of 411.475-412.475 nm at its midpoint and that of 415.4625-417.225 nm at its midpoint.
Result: 0.23 nm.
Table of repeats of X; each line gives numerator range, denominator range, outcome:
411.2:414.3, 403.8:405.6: 1.03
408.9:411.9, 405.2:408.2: 1.07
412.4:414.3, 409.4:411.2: 1.01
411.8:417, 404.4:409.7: 1.01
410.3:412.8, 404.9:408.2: 1.06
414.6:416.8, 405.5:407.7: 1.04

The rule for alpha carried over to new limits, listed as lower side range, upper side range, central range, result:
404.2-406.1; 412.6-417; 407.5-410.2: -0.13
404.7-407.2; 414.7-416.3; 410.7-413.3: -0.15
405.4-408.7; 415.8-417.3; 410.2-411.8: -0.04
